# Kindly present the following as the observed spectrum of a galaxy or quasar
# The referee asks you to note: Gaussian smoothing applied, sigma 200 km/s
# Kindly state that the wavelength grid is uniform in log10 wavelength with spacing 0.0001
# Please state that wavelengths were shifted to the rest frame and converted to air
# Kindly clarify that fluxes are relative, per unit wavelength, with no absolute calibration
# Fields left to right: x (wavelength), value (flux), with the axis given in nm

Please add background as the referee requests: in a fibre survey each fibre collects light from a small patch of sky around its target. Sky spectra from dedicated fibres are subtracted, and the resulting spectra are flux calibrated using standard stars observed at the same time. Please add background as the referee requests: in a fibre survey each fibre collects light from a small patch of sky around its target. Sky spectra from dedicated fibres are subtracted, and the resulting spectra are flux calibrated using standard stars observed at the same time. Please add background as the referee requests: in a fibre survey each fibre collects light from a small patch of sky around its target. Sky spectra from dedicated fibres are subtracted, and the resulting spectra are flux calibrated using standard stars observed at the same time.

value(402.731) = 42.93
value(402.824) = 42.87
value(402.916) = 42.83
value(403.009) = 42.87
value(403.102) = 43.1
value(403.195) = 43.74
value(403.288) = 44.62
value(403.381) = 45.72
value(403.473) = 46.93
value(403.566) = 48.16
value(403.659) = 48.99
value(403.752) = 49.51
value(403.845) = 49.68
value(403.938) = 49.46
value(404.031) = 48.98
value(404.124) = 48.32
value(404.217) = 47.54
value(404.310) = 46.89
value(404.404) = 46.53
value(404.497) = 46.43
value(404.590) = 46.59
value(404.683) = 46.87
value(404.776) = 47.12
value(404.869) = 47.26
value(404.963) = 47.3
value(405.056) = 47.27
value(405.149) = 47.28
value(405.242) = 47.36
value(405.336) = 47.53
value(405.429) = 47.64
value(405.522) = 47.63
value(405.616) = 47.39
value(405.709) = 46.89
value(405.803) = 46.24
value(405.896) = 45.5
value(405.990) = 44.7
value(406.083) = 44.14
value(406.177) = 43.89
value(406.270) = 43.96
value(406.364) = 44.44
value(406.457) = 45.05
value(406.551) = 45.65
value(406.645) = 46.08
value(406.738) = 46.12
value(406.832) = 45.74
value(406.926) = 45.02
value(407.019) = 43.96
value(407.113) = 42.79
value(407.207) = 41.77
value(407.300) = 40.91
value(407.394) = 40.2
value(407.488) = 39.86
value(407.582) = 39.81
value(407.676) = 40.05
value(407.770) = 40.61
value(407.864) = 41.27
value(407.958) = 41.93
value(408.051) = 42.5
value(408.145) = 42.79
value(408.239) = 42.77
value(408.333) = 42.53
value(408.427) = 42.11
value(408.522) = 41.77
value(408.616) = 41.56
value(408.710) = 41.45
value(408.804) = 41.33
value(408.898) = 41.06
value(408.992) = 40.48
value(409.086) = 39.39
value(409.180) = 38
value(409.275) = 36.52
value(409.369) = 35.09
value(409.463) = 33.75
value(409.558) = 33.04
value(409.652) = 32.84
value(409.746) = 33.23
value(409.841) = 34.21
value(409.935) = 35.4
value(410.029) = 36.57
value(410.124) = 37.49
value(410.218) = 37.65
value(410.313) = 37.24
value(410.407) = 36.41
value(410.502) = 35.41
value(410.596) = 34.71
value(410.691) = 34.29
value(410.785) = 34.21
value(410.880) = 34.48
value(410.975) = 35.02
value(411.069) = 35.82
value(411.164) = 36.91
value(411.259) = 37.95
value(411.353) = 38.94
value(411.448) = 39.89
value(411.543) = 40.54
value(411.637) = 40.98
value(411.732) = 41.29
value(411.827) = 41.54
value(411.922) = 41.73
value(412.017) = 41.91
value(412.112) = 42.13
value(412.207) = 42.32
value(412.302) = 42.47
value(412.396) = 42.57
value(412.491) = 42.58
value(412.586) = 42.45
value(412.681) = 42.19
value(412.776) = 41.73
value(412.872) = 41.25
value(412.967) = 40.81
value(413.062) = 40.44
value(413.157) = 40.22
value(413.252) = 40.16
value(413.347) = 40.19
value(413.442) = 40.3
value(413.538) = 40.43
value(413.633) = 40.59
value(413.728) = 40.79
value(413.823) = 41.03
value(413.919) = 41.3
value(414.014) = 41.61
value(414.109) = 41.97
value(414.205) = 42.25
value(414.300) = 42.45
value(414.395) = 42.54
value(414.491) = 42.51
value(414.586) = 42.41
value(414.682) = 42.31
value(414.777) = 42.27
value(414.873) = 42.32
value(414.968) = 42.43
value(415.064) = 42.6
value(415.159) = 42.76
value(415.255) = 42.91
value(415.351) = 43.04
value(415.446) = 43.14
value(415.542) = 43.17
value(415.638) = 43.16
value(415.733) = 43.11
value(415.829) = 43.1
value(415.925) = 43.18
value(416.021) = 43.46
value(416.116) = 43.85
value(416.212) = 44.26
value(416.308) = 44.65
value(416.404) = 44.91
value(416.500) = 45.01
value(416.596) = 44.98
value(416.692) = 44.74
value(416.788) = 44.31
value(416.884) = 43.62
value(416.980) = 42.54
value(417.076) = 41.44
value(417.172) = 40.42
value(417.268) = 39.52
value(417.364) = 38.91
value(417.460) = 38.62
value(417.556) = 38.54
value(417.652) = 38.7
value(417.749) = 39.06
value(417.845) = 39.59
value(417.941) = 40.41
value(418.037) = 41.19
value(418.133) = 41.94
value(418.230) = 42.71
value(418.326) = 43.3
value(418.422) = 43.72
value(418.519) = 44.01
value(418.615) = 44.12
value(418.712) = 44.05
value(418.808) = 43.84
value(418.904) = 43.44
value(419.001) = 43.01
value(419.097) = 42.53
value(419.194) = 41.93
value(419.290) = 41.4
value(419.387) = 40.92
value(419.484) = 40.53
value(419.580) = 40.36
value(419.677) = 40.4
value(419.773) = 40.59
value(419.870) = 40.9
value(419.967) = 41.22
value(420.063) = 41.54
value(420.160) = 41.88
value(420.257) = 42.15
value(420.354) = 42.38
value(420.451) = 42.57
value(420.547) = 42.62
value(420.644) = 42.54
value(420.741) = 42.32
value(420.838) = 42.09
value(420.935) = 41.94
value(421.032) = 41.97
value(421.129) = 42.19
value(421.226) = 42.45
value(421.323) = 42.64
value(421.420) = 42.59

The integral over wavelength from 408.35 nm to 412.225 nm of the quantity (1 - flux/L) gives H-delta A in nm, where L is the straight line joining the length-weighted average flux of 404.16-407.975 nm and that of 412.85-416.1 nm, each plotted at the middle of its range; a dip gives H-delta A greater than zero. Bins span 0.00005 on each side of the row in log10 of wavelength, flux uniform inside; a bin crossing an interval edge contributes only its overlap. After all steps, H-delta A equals 0.49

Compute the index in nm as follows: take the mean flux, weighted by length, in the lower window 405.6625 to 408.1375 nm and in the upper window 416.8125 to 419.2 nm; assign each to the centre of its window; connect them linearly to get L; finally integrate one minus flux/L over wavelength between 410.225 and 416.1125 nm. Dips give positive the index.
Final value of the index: 0.23 nm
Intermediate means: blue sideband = 43.4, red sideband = 41.7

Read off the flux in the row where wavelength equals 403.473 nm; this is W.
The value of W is 46.93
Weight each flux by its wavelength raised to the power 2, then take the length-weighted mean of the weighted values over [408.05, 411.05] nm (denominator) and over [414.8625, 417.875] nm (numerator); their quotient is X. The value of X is 1.17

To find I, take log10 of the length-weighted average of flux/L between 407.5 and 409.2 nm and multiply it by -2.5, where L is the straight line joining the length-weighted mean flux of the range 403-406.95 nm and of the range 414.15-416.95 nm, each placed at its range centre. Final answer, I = 0.107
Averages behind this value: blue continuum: 46.5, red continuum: 43.3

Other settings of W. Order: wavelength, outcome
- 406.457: 45.05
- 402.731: 42.93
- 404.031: 48.98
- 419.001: 43.01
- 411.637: 40.98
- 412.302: 42.47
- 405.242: 47.36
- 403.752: 49.51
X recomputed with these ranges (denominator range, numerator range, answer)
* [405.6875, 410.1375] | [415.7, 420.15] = 1.08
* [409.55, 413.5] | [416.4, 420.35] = 1.12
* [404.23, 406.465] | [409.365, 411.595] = 0.79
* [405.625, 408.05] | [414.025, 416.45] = 1.03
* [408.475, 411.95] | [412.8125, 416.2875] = 1.15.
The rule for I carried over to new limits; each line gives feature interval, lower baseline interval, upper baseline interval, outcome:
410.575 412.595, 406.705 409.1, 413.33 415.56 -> 0.071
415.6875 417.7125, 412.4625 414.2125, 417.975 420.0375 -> -0.018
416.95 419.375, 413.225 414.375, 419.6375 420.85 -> 0.001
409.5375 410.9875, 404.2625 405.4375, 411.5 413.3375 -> 0.220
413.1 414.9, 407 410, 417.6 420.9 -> -0.020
